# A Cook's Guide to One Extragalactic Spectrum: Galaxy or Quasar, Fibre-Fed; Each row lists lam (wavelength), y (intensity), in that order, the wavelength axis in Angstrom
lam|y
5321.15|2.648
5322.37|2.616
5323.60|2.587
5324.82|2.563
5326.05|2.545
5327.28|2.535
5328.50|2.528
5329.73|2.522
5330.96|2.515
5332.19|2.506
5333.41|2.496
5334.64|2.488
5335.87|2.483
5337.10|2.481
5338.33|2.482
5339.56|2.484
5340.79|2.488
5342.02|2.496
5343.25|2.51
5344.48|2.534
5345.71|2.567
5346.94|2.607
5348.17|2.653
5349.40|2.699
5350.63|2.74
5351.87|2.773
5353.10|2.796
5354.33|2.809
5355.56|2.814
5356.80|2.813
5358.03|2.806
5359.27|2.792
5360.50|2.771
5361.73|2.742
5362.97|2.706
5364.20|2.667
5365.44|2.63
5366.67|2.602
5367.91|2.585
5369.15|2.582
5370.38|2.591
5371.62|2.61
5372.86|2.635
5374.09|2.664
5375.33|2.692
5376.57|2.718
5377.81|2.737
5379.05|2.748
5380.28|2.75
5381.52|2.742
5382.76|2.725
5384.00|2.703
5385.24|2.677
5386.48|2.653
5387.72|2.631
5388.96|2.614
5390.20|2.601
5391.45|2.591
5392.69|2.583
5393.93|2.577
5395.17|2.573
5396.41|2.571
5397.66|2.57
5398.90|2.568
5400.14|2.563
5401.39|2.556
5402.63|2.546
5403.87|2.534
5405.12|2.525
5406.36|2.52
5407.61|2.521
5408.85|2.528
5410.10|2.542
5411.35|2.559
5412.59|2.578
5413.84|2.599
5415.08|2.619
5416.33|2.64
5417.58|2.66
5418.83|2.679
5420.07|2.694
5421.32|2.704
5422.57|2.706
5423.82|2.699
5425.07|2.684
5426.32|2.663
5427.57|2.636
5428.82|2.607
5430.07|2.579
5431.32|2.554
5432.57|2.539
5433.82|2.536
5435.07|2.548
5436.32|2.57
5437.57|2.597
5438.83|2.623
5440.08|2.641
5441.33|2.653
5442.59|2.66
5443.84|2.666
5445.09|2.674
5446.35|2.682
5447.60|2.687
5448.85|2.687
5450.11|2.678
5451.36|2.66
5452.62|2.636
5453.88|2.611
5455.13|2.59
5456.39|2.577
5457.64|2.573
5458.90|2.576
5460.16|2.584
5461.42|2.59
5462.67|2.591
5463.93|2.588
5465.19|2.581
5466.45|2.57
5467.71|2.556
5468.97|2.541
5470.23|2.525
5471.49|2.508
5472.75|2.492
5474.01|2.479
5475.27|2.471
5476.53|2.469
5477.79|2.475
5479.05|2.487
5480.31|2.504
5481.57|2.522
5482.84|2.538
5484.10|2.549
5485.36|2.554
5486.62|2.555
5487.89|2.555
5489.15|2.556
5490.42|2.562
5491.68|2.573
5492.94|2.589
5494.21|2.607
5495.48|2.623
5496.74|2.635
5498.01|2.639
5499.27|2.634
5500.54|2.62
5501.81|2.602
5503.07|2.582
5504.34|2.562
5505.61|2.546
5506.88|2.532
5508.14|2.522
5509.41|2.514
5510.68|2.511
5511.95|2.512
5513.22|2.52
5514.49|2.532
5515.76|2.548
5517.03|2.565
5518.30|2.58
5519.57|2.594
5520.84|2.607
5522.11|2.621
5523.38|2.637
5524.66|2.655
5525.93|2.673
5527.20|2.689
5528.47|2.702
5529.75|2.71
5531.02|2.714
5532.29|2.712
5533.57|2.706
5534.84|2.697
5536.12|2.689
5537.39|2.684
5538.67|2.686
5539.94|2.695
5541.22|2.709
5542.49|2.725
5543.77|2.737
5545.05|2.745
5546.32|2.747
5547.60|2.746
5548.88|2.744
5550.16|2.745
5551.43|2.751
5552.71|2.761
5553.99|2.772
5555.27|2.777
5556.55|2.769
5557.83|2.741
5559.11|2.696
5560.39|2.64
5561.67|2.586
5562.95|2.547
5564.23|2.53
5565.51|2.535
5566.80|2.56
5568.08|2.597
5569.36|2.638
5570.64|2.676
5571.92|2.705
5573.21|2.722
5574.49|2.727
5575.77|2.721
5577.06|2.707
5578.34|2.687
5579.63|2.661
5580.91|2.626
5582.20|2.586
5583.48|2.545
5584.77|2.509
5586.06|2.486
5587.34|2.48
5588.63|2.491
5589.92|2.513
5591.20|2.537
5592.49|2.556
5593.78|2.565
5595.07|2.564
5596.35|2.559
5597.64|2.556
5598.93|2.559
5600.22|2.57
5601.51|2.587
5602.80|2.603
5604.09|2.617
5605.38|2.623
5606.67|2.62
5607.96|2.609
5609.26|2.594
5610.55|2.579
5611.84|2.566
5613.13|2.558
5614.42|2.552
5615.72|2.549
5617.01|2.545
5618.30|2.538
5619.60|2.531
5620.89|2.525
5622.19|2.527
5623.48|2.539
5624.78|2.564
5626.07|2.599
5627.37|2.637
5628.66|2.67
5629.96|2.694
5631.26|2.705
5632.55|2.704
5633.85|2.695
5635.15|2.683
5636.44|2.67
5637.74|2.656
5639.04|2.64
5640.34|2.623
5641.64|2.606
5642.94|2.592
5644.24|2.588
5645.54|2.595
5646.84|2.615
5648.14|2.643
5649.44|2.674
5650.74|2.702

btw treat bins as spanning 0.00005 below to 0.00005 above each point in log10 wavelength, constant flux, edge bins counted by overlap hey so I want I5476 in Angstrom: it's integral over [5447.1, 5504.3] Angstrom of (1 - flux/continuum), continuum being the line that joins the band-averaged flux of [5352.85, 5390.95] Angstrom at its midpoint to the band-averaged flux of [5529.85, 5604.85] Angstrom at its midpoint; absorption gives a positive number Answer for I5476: 2.1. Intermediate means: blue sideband 2.7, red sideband 2.65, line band 2.57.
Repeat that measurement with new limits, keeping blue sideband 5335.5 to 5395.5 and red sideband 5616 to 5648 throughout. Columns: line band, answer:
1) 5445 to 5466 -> 0.2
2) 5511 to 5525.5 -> 0.3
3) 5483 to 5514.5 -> 0.8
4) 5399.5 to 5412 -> 0.5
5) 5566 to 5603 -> 0.4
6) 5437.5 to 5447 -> 0.0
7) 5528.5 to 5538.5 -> -0.3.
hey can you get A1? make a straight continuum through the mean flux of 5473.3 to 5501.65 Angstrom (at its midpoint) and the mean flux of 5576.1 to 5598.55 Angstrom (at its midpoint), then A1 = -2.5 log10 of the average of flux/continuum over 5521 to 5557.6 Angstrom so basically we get -0.06 mag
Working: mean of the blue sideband 2.56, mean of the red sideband 2.57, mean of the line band 2.71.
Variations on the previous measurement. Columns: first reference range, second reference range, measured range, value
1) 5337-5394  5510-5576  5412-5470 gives 0.02 mag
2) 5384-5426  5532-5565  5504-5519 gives 0.06 mag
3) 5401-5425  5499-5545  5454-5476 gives 0.03 mag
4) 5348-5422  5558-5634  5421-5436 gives 0.01 mag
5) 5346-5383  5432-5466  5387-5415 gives 0.04 mag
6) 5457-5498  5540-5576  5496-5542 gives 0.00 mag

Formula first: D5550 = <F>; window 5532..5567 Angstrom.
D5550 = 2.69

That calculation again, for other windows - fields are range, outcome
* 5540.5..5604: 2.64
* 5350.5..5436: 2.64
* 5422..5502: 2.59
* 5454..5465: 2.59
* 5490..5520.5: 2.57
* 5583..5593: 2.51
